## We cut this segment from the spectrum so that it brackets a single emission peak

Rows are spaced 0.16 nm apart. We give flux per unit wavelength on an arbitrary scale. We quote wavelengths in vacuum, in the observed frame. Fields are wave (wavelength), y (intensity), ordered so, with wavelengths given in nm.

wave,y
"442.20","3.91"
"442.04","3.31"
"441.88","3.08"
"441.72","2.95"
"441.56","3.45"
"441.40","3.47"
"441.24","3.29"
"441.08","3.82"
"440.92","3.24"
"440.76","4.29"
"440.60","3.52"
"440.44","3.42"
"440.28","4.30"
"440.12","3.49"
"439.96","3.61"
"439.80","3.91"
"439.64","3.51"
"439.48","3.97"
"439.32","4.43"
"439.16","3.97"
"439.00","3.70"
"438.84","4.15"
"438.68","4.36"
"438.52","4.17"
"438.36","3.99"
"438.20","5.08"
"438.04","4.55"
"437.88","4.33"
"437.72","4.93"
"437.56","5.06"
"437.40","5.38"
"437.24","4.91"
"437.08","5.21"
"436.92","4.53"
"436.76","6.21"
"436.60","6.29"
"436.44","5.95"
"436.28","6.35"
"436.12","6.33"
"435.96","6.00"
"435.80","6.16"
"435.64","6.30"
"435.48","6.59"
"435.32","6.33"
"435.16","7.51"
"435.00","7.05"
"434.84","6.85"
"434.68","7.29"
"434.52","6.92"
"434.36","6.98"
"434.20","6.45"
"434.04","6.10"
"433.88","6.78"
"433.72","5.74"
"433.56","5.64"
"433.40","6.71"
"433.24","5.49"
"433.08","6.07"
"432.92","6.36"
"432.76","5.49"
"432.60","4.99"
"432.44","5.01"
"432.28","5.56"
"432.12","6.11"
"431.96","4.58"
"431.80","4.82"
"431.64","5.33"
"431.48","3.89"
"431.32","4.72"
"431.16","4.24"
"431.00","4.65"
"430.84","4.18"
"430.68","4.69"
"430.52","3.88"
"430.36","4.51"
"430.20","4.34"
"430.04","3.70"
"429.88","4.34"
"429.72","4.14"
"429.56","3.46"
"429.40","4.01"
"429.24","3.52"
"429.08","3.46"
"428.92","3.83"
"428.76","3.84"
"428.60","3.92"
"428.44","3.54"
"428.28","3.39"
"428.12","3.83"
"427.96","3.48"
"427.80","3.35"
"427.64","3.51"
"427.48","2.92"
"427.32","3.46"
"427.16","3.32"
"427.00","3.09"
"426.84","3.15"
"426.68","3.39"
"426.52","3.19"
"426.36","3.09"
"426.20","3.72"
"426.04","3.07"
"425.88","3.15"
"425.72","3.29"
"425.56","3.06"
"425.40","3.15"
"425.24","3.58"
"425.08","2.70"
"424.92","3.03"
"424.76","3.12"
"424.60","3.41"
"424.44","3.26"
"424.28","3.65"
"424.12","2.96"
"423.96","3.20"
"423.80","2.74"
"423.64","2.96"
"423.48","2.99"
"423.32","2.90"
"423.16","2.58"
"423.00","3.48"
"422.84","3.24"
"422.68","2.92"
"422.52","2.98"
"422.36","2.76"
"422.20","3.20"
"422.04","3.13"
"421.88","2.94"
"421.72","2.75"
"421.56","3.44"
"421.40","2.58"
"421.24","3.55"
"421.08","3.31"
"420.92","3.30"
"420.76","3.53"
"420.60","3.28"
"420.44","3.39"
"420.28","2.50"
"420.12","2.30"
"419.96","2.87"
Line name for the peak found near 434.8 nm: C IV 1549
